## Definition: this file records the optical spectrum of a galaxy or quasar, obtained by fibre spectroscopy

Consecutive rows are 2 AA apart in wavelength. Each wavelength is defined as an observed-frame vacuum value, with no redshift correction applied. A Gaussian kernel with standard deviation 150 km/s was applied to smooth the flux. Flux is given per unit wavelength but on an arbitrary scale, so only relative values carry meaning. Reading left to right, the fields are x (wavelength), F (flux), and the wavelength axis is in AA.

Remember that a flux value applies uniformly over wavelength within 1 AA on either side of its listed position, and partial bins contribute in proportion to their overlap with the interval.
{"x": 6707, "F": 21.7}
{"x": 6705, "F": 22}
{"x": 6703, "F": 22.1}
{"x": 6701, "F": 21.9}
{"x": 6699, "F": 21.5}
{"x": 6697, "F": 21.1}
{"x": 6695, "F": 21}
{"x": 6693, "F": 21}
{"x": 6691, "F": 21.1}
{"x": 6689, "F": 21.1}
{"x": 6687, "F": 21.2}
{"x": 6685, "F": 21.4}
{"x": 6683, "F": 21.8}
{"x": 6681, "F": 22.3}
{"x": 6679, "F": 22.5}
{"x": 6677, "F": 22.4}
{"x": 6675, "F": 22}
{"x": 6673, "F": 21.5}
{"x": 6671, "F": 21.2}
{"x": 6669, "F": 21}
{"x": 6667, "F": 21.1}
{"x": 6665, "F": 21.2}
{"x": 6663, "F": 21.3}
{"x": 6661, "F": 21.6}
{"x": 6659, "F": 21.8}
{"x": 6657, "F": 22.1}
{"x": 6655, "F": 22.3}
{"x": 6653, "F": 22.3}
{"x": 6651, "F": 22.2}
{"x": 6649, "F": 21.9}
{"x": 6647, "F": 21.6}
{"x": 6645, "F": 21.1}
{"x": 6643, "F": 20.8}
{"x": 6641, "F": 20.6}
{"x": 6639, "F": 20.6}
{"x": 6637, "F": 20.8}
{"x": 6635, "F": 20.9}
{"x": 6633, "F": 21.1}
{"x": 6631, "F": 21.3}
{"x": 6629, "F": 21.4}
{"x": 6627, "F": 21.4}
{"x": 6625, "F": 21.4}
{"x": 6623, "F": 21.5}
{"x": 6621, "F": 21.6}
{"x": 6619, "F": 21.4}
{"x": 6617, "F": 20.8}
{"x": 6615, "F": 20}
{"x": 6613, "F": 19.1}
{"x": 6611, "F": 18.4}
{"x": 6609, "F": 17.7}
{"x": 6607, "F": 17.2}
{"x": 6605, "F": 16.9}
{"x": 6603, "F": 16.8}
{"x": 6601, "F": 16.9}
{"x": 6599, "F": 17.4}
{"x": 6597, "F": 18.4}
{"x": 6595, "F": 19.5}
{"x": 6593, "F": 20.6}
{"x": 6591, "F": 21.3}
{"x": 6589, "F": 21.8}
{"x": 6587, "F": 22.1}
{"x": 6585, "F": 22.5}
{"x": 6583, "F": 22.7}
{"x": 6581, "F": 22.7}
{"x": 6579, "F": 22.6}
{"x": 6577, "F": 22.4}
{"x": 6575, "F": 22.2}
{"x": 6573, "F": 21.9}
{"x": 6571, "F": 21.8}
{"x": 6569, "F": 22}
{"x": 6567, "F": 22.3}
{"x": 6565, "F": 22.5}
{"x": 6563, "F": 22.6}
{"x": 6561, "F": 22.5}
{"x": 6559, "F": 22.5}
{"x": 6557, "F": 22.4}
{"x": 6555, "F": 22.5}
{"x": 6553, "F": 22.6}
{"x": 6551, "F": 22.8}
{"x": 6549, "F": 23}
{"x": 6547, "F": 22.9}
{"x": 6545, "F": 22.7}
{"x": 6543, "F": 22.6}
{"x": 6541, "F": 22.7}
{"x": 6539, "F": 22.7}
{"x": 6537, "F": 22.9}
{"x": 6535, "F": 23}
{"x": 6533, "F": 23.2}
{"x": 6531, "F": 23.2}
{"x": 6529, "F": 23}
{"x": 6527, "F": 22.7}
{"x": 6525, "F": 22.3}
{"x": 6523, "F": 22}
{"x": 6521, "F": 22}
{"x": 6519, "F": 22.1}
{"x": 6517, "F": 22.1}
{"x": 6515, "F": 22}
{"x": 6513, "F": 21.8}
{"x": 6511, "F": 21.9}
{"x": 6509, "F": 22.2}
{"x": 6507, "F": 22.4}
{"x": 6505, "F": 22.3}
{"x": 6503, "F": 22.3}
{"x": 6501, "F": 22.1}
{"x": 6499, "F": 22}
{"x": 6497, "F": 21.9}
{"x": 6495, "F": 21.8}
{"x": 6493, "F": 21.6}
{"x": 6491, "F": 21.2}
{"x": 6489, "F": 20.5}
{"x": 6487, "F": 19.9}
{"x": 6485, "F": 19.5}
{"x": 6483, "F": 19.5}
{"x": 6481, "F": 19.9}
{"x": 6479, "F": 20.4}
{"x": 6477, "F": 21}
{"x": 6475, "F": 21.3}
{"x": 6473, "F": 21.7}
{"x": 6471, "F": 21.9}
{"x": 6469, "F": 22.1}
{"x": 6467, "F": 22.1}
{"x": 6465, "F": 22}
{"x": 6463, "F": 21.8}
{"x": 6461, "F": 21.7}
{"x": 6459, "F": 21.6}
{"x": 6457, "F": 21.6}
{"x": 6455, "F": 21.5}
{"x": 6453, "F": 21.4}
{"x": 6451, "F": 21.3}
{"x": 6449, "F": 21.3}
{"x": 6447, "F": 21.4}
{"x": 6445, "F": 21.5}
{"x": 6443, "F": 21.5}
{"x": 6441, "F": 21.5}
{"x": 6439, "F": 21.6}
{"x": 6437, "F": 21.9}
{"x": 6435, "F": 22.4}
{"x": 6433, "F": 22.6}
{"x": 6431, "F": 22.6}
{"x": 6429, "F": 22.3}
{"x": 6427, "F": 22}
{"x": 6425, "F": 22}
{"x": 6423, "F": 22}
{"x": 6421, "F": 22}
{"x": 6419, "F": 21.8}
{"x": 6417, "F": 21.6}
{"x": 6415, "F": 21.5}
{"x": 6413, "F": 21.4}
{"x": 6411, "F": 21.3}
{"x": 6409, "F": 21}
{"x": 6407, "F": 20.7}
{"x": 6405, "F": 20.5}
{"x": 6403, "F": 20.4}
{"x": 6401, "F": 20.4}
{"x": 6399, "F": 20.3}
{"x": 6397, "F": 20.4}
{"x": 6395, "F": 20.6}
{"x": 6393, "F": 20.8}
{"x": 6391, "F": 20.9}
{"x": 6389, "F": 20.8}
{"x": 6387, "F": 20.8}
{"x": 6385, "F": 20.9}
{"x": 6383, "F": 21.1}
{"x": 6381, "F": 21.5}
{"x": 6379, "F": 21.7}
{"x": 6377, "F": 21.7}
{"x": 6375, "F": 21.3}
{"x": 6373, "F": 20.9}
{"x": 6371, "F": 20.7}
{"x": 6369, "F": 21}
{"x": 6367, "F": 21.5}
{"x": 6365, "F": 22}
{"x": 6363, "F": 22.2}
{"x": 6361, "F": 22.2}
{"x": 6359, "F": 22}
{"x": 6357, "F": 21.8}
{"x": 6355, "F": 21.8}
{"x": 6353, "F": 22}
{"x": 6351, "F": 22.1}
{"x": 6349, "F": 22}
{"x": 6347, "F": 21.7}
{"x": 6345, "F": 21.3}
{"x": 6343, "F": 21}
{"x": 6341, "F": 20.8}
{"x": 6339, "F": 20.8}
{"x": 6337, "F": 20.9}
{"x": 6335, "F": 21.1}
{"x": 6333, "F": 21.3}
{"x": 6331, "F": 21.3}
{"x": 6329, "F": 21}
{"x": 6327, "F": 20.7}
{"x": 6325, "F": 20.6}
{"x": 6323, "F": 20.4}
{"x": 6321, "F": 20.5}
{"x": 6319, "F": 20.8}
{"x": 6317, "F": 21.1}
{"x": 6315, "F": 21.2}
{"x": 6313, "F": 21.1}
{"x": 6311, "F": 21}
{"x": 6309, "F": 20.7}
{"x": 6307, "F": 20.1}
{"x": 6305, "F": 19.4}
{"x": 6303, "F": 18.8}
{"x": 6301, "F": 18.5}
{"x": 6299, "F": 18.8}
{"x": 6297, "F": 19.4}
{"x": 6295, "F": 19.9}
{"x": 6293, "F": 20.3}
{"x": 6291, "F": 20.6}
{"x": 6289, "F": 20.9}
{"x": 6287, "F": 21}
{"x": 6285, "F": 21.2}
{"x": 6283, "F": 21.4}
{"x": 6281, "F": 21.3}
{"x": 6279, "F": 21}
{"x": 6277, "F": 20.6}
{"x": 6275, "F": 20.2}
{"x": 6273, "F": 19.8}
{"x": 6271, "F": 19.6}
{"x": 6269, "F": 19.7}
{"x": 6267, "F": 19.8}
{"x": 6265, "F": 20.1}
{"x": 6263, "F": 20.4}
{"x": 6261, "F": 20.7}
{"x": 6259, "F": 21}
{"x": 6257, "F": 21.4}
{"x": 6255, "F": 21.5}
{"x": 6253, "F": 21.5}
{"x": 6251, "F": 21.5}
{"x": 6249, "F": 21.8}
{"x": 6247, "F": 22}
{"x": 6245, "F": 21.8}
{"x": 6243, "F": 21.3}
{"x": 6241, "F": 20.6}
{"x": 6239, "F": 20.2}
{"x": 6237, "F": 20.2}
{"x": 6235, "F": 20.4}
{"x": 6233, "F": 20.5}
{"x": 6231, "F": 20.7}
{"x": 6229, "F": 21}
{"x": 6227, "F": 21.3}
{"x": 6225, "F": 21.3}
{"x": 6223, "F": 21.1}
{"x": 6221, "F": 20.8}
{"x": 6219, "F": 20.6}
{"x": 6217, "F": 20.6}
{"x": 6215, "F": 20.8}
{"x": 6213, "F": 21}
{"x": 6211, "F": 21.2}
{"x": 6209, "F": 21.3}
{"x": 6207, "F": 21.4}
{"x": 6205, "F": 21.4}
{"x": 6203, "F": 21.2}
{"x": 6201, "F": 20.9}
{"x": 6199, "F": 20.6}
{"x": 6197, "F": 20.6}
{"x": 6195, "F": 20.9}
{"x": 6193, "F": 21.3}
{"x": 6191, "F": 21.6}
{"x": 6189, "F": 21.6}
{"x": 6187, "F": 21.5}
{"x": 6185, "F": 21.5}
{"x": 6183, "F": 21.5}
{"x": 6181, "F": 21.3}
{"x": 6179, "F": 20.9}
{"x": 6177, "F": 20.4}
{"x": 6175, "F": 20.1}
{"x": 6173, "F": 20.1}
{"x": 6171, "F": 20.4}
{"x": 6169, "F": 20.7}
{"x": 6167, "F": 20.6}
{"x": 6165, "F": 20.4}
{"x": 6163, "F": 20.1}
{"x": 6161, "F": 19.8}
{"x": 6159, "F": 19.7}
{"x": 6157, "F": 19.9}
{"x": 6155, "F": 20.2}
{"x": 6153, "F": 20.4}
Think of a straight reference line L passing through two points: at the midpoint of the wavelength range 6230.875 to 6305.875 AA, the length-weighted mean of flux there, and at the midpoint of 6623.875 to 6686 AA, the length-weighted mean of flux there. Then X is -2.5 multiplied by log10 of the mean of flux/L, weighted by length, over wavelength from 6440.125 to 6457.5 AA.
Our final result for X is -0.02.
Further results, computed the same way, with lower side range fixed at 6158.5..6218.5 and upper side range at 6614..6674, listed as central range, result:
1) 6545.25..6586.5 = -0.06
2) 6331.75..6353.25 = -0.02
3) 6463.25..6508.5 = -0.01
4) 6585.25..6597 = 0.02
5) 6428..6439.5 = -0.06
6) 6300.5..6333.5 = 0.02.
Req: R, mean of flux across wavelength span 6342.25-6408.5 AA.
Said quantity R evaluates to 21.2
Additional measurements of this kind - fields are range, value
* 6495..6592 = 22.4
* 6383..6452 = 21.3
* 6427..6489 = 21.4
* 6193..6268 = 21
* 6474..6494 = 20.5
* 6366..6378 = 21.2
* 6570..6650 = 20.6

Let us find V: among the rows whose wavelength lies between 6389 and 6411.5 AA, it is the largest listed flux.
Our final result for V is 21.3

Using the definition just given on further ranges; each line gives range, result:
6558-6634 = 22.7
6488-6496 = 21.8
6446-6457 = 21.6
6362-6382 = 22.2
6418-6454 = 22.6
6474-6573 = 23.2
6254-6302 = 21.5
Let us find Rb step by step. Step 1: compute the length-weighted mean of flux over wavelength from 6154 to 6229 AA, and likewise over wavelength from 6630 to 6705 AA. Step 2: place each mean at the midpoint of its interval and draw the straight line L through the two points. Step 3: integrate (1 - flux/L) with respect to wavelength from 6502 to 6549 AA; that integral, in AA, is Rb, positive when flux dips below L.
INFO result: -2.65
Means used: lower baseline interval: 20.8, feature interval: 22.5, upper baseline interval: 21.5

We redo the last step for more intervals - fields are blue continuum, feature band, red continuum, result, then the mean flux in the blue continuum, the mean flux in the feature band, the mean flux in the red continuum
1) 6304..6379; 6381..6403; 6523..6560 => 0.9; 21.2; 20.7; 22.7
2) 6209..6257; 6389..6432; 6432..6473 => 0.7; 21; 21.3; 21.7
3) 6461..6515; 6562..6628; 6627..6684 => 2.7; 21.4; 20.6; 21.5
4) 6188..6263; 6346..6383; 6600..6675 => -1.3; 21.1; 21.7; 20.6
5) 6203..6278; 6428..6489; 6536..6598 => 0.9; 20.8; 21.4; 22.2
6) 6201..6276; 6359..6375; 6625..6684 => -0.3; 20.9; 21.5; 21.5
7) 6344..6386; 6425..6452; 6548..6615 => -0.6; 21.6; 21.8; 20.9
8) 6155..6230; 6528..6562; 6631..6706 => -2.3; 20.8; 22.8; 21.5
